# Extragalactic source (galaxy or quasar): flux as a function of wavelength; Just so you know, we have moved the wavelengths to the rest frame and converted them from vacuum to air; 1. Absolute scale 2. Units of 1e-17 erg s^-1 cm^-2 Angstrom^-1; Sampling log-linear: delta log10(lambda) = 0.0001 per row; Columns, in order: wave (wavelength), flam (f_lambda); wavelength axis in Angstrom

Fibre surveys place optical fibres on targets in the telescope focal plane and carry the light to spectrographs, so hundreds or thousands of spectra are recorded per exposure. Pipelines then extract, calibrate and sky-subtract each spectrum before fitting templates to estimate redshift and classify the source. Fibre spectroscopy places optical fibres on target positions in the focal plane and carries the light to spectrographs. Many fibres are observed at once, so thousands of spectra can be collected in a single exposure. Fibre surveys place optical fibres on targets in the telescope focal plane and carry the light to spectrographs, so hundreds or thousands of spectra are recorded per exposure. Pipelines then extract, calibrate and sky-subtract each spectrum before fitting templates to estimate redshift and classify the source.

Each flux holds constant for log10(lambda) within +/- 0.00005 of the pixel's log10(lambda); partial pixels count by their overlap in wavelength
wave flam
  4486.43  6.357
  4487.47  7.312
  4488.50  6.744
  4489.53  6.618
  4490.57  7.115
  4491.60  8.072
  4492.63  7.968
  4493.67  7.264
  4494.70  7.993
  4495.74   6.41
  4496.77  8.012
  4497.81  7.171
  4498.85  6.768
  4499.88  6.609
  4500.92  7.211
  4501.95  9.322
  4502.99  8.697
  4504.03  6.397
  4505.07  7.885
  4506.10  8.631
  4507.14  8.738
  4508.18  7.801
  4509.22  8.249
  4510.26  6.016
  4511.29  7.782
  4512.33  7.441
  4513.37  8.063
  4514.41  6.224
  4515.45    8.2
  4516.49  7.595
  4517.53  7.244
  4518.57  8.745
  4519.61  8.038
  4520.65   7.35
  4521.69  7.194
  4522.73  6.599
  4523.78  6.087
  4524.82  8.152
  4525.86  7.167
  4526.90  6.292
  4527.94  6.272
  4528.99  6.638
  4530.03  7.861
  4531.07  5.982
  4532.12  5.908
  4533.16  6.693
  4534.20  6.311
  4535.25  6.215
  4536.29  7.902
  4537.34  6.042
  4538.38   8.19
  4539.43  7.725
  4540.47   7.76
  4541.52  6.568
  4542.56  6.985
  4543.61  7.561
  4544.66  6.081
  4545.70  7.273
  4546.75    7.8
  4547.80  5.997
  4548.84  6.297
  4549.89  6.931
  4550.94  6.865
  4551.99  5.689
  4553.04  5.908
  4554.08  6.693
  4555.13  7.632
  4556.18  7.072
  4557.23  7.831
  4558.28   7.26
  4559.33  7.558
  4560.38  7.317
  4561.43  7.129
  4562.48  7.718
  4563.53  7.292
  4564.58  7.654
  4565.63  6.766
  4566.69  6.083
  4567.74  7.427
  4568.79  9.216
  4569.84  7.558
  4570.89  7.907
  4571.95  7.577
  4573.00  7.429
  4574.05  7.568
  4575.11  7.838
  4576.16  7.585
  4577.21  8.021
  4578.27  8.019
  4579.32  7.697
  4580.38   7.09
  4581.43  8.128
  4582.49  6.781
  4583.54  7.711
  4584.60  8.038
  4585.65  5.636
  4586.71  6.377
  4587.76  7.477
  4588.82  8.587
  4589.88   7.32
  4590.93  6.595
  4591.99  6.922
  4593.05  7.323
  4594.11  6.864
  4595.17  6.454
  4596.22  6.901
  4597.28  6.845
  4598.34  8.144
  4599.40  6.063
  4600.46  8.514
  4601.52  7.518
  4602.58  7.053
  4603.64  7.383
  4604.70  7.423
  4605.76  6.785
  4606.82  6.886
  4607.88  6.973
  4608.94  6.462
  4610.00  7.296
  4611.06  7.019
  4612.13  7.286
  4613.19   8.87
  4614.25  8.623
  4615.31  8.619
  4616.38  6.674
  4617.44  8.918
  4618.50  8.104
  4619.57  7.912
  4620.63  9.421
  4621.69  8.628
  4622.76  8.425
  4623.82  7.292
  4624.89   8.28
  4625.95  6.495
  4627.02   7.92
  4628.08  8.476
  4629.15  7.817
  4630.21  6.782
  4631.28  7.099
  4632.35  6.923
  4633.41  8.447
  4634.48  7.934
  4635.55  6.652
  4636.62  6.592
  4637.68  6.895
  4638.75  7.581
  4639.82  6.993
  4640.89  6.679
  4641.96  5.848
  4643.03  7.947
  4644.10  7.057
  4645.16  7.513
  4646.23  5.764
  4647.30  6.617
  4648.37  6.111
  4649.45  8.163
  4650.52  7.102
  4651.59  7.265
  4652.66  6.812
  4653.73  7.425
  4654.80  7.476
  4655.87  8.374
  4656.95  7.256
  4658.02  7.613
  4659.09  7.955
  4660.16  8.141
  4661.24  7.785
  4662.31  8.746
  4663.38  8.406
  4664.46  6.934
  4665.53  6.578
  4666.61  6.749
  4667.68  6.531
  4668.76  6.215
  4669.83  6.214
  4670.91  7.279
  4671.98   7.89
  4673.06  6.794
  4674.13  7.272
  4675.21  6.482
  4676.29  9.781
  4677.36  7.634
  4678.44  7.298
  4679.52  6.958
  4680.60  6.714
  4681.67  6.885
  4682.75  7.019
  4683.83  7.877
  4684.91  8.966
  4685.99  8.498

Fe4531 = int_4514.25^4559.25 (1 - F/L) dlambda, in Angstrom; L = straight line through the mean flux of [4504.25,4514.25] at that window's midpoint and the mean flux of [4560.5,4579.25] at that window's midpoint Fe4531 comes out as 3.88 Angstrom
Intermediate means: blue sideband 7.75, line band 7.01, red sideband 7.57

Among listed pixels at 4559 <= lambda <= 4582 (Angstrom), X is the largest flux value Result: 9.216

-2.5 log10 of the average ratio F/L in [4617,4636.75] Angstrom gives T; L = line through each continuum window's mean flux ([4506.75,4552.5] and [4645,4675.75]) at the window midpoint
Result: -0.09 mag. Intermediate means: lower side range 7.1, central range 7.81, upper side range 7.22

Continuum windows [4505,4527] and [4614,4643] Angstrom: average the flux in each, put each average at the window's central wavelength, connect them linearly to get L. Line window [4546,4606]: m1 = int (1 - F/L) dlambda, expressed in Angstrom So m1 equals 2.6 Angstrom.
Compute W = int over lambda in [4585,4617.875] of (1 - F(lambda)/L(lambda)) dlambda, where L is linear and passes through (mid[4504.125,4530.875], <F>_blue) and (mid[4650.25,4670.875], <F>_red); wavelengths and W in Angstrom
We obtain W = 0.4 Angstrom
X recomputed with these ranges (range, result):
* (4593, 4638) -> 9.421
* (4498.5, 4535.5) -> 9.322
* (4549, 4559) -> 7.831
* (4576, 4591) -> 8.587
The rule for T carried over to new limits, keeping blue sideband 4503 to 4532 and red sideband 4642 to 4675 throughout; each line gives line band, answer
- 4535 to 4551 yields 0.046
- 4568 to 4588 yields -0.037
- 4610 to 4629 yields -0.108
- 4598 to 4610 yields 0.014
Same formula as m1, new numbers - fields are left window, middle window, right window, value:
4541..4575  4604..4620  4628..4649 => -1.12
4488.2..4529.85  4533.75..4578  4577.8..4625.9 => 1.51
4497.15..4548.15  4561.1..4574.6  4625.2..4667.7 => -0.40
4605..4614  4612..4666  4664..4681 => -2.87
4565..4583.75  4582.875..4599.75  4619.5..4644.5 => 1.04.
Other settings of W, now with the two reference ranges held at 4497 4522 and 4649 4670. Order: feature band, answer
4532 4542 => 0.8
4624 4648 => 0.8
